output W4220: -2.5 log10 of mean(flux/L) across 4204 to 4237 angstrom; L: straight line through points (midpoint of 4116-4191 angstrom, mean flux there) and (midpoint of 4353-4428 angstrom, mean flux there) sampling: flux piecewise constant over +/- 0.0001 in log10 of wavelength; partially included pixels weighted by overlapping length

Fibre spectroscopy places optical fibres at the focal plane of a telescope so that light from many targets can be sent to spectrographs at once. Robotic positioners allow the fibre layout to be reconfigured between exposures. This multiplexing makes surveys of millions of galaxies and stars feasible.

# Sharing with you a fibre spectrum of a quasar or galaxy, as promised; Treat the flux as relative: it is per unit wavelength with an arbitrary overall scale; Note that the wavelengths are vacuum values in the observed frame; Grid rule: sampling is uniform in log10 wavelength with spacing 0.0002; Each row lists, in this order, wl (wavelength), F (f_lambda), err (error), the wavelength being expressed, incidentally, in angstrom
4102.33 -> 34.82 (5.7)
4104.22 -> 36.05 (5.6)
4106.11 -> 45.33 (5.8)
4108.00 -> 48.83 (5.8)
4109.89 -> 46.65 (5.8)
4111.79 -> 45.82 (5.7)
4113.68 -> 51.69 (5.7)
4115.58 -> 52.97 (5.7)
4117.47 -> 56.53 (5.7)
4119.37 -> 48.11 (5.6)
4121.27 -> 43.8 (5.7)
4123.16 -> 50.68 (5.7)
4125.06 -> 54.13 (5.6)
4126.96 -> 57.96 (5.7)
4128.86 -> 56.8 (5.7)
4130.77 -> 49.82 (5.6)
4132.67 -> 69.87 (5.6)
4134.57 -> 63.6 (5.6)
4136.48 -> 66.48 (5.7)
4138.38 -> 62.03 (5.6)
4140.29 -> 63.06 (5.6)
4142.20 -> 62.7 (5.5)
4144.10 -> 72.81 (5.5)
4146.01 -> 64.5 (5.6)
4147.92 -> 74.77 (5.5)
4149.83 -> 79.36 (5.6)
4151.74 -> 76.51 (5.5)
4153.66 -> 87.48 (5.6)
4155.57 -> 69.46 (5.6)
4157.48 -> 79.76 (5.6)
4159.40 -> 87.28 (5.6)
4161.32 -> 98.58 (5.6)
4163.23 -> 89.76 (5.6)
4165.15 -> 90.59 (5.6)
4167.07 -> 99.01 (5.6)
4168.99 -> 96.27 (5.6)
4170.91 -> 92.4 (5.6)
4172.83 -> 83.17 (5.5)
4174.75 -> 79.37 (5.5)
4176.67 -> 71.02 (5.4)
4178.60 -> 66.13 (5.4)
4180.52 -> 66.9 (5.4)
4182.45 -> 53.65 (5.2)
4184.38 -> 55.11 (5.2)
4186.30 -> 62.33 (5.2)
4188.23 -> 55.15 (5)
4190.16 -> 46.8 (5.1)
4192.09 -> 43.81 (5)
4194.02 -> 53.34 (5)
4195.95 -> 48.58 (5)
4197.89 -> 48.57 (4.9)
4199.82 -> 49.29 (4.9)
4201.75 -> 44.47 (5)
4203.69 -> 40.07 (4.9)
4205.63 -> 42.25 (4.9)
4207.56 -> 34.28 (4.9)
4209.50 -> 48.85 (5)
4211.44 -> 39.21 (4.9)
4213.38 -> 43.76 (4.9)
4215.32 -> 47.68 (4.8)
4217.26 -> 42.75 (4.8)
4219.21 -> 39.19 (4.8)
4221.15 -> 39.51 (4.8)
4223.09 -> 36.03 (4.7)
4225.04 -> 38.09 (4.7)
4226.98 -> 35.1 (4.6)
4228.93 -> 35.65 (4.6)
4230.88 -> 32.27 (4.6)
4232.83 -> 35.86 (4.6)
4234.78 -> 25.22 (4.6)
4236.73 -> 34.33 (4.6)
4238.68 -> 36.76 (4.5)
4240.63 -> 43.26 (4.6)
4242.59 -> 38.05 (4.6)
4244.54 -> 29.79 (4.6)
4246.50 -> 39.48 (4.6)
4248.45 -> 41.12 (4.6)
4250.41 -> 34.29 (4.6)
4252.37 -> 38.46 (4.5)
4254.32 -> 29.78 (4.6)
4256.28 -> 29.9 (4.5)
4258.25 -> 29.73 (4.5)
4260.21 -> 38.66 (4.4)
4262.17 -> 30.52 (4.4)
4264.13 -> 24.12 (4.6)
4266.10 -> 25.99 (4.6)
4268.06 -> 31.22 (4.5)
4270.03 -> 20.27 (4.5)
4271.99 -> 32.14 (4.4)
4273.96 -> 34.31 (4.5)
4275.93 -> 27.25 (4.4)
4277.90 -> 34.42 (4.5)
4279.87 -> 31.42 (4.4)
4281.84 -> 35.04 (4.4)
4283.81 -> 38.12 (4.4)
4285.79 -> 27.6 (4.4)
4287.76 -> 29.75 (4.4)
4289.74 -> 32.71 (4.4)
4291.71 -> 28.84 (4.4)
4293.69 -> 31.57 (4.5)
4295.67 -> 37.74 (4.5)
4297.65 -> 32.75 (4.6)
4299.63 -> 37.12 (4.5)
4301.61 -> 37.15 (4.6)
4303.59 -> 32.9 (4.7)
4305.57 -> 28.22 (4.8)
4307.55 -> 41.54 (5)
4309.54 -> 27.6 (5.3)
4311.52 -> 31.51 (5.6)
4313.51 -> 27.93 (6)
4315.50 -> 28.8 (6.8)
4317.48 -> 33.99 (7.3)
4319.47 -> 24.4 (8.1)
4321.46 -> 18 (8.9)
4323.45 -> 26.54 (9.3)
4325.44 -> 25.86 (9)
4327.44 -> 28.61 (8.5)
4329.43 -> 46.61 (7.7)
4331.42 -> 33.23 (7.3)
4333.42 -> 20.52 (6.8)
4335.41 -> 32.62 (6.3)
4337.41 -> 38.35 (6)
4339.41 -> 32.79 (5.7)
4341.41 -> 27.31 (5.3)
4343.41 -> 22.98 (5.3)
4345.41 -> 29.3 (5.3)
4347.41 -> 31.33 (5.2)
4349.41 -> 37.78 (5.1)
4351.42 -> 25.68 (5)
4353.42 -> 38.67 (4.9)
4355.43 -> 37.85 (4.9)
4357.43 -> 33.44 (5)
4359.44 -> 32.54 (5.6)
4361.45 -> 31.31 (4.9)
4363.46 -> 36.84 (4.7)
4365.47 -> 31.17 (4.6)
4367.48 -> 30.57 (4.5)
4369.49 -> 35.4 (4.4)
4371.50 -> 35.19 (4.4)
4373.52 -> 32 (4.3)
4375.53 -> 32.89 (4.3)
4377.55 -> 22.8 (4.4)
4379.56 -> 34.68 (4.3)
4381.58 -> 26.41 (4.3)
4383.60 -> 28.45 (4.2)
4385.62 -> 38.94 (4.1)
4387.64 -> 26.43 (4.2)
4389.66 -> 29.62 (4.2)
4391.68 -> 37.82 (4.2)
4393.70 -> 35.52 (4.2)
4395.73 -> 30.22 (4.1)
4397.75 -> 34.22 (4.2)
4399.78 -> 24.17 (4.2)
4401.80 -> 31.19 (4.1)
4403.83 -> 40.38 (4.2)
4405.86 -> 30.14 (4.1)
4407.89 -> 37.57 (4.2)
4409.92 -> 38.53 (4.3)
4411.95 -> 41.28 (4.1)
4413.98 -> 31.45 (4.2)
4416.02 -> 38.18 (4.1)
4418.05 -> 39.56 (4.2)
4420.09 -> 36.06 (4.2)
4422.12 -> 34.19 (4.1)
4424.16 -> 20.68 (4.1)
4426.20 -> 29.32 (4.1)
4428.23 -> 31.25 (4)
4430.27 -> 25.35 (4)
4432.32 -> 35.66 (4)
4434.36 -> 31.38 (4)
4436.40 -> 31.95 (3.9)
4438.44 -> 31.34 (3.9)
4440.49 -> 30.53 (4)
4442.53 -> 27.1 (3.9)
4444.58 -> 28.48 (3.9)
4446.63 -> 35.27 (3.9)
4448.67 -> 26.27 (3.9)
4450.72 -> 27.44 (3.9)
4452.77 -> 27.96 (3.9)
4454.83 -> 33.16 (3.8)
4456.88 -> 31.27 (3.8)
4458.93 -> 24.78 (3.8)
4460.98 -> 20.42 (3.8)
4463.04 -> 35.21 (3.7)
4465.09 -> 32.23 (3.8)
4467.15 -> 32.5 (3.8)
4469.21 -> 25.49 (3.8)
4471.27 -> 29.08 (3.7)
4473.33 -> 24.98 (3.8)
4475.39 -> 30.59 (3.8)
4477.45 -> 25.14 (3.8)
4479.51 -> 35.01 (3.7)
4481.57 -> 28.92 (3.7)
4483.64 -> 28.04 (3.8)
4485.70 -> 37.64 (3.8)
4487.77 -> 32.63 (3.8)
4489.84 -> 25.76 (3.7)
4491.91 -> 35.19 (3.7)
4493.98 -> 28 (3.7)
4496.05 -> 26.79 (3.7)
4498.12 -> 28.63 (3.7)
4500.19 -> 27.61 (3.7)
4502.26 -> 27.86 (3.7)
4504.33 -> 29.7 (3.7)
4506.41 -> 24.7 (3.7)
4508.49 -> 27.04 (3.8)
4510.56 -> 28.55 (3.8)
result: 0.471 mag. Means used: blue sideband 69.3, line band 38.3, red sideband 33.1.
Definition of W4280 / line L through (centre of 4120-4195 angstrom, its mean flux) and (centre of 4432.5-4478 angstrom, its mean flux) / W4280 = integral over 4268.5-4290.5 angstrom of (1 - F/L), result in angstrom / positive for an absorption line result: 9.0 angstrom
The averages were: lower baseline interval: 69.1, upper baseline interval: 29.4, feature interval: 31.2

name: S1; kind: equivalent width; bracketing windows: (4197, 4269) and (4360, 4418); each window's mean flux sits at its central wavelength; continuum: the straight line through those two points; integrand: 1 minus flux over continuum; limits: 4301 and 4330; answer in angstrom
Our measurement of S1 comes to 3.9 angstrom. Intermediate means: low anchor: 37.1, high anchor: 33.1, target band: 30.3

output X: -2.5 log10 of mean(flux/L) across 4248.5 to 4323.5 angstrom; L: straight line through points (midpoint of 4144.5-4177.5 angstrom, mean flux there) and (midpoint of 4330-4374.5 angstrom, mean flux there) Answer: 0.50 mag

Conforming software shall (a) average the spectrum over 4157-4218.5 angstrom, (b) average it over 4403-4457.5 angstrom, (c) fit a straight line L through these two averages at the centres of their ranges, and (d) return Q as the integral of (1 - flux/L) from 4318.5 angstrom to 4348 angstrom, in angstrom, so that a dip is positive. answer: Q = 10.0 angstrom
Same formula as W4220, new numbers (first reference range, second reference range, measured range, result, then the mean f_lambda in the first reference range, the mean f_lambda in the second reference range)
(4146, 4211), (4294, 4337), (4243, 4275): 0.39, 66.8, 31.2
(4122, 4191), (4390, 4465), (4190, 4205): 0.36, 71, 31.8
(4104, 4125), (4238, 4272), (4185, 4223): -0.18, 48.5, 33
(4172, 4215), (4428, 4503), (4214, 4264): 0.35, 53.3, 29.6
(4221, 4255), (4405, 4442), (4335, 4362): 0.06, 35.7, 33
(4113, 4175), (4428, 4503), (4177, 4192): 0.14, 70.7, 29.6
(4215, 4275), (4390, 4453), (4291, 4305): -0.01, 34.3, 32.3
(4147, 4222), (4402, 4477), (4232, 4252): 0.48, 63.2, 31.2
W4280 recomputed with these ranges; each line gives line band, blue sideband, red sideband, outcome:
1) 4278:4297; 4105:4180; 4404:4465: 6.6 angstrom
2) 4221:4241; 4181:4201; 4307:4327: 4.1 angstrom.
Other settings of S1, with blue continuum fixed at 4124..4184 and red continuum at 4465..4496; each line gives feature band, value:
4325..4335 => 3.7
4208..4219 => 3.7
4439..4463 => 3.6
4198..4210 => 4.2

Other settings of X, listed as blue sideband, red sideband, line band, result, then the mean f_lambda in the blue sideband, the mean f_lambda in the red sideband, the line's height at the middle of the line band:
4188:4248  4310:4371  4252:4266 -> 0.21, 40.7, 31.1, 37.5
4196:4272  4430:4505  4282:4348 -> 0.11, 36.7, 29.6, 34.3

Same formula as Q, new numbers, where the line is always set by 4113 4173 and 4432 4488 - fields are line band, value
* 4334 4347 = 4.3 angstrom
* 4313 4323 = 4.5 angstrom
